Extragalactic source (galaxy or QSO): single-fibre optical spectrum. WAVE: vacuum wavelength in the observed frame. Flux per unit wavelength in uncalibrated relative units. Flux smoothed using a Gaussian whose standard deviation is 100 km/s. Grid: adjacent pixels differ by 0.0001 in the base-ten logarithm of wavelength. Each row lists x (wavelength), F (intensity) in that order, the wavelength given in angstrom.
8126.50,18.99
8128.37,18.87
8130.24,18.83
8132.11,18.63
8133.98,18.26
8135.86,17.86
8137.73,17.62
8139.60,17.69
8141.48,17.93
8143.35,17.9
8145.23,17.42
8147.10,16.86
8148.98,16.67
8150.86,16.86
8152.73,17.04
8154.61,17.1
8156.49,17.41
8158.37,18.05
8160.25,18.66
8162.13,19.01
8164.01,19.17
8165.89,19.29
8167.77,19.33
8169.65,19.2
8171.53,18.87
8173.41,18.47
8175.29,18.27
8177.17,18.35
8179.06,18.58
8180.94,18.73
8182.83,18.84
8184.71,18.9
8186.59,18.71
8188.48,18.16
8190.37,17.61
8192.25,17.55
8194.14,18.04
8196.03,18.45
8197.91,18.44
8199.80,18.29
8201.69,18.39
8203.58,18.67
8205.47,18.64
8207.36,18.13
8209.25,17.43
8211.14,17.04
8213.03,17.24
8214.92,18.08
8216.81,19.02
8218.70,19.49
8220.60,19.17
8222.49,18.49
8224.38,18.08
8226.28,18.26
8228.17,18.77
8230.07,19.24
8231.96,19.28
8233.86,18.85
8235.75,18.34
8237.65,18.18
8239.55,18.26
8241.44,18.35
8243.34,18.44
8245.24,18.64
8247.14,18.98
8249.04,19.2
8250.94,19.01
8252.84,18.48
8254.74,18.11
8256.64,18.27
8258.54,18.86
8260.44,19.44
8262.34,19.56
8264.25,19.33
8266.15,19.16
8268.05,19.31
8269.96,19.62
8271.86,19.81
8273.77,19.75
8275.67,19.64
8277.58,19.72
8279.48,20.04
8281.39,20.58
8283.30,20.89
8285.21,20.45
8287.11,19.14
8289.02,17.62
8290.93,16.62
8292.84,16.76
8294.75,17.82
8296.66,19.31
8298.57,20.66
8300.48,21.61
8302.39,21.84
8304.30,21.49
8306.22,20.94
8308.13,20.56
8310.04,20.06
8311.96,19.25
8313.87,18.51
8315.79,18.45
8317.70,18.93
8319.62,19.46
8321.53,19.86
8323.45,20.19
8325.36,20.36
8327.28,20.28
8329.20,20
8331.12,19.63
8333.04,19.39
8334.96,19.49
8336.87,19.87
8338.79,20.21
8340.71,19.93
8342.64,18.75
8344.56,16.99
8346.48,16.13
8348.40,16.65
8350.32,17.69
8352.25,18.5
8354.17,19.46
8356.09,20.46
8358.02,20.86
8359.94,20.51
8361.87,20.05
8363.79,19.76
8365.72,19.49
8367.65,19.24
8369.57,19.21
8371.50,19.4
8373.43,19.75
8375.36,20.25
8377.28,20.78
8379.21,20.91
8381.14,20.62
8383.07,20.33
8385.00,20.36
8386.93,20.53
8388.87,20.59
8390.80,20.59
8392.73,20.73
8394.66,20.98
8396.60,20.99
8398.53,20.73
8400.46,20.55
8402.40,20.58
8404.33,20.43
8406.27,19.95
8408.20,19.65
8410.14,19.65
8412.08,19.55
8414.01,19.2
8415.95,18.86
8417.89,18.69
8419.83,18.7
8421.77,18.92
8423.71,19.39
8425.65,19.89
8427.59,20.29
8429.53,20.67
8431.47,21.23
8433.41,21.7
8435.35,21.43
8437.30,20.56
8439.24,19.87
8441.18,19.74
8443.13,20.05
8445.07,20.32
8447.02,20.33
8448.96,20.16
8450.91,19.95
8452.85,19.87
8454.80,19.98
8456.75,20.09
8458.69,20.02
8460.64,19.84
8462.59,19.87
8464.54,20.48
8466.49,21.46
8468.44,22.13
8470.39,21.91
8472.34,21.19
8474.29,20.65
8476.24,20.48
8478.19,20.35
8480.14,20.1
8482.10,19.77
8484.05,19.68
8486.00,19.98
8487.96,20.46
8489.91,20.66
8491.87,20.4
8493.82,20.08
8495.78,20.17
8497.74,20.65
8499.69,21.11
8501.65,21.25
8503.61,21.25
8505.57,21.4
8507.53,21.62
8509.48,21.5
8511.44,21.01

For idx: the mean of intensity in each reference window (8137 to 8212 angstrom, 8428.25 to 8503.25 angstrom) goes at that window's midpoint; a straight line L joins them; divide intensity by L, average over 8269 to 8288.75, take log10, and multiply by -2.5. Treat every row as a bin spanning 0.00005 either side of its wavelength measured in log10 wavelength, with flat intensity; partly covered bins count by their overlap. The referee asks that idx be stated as -0.05 mag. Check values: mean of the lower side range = 18.1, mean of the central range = 19.9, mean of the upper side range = 20.5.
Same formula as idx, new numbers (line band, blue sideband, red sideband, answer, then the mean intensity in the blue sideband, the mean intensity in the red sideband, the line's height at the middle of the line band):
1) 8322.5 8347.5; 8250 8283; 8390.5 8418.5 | 0.02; 19.4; 20.1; 19.7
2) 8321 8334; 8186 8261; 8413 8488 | -0.04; 18.4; 20.2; 19.3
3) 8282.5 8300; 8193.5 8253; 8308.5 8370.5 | 0.01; 18.5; 19.3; 19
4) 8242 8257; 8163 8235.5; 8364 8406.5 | 0.02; 18.5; 20.3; 19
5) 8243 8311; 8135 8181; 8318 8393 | -0.02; 18.1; 19.7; 19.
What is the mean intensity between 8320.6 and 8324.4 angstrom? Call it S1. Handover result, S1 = 20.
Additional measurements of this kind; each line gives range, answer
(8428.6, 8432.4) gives 21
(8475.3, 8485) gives 20.1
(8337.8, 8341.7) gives 20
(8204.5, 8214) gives 17.7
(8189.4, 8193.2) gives 17.6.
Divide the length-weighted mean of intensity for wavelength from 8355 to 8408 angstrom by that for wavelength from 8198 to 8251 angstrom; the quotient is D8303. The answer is 1.10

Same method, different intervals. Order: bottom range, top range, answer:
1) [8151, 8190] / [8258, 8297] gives 1.04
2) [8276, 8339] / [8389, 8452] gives 1.02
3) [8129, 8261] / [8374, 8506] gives 1.11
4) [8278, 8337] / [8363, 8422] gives 1.02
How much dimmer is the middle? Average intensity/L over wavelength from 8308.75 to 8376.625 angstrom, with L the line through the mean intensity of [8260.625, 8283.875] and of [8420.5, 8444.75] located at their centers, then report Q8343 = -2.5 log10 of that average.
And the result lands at 0.03 mag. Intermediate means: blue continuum 19.8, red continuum 20.3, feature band 19.4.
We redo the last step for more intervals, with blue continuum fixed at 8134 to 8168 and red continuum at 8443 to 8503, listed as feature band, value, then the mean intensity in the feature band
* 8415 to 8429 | 0.041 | 19.3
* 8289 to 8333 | -0.026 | 19.6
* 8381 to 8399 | -0.046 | 20.6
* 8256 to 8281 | -0.038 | 19.5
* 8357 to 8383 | -0.025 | 20.1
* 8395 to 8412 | -0.022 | 20.3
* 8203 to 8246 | 0.001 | 18.4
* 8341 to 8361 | 0.047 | 18.6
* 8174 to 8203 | -0.012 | 18.4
